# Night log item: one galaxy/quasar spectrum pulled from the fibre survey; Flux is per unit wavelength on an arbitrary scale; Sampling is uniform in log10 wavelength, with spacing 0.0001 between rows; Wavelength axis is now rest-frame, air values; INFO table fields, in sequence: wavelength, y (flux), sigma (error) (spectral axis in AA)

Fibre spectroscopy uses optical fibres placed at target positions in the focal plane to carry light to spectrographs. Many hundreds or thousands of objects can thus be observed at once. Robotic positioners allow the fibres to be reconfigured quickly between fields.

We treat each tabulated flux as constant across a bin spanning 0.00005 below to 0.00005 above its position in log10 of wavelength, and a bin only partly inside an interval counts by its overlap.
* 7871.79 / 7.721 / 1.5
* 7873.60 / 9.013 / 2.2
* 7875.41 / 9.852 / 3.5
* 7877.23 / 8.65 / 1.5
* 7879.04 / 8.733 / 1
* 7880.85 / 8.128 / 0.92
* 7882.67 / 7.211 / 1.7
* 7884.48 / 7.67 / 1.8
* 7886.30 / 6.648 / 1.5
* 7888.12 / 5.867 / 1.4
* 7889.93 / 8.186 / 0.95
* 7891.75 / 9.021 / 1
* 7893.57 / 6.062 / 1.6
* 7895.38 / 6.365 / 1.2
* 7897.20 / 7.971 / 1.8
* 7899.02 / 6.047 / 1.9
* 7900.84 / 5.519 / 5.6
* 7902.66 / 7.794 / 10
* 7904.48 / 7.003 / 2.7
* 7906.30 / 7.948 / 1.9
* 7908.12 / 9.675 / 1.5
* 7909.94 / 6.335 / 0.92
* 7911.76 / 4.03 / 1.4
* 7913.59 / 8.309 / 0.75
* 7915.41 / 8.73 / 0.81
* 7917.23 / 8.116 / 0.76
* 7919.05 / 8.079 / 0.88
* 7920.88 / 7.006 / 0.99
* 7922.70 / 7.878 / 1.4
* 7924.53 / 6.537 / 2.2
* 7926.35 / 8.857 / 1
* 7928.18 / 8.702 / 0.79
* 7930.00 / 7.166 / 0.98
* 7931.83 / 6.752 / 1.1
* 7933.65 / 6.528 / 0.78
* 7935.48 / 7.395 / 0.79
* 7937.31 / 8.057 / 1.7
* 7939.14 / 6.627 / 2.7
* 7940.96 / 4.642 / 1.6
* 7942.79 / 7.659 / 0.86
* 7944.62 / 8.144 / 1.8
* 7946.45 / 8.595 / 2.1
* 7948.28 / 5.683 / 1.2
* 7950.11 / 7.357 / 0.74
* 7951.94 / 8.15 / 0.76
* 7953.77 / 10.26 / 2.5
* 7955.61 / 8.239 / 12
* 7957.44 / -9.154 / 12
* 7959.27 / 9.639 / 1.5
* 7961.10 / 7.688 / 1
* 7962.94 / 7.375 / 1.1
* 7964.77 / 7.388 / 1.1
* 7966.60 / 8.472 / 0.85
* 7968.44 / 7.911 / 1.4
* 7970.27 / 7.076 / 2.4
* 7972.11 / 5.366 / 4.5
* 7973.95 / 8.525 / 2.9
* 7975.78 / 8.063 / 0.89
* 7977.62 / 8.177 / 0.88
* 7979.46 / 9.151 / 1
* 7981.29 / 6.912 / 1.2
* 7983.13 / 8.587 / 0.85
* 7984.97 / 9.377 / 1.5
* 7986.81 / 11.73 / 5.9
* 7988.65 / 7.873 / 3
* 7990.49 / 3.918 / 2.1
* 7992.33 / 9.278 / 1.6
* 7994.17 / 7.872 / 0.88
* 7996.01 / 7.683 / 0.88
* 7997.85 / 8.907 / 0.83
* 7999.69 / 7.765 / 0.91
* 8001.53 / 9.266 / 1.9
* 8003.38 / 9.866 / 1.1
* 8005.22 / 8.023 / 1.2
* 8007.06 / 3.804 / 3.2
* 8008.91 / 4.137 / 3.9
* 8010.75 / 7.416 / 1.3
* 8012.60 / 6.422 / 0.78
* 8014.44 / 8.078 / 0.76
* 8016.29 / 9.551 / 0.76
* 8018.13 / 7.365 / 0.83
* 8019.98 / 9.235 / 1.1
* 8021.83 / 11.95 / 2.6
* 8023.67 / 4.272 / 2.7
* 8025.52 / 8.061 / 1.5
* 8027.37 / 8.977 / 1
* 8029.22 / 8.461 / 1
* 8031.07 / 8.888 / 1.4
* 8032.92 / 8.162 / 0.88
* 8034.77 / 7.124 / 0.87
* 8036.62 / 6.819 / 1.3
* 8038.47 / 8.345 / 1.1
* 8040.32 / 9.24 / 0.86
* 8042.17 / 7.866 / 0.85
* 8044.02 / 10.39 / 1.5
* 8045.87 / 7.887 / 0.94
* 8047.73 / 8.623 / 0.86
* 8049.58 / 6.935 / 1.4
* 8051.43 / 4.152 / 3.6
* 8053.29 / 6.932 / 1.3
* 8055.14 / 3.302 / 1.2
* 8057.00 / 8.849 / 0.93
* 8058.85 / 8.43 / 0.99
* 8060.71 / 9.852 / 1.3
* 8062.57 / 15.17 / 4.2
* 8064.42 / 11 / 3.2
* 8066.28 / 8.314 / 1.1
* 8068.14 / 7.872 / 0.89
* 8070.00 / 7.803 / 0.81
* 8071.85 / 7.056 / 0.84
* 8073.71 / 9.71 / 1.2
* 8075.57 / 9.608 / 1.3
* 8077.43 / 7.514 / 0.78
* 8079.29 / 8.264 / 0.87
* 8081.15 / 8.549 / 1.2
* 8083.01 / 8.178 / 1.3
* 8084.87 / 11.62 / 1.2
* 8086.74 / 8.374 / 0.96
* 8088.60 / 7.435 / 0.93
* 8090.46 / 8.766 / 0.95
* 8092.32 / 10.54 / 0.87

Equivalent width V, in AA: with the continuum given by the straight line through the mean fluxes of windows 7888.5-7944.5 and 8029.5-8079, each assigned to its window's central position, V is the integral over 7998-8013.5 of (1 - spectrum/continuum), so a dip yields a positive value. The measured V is 1.5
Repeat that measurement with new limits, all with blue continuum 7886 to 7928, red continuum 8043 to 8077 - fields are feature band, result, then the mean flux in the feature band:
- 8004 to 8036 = 1.9 AA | 7.66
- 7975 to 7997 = -0.9 AA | 8.22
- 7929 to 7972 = 4.6 AA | 6.83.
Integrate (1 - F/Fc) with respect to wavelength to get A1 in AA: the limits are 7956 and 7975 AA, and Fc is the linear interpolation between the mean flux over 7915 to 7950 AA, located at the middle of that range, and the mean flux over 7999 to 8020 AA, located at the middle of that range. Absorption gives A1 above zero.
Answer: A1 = 3.4 AA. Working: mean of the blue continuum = 7.41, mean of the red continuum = 7.5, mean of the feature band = 6.11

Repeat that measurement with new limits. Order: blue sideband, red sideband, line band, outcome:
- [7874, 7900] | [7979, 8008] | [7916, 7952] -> 2.0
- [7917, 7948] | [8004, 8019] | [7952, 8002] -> -2.9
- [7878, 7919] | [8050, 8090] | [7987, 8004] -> -0.4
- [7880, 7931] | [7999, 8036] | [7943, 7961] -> 2.7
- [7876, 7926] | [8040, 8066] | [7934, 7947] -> 0.8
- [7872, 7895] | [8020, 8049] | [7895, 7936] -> 3.2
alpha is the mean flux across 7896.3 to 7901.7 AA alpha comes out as 6.52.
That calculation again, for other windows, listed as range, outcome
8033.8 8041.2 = 7.88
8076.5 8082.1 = 8.11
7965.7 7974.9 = 7.47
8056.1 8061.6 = 9.04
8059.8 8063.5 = 12.5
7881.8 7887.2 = 7.18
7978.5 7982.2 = 8.05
